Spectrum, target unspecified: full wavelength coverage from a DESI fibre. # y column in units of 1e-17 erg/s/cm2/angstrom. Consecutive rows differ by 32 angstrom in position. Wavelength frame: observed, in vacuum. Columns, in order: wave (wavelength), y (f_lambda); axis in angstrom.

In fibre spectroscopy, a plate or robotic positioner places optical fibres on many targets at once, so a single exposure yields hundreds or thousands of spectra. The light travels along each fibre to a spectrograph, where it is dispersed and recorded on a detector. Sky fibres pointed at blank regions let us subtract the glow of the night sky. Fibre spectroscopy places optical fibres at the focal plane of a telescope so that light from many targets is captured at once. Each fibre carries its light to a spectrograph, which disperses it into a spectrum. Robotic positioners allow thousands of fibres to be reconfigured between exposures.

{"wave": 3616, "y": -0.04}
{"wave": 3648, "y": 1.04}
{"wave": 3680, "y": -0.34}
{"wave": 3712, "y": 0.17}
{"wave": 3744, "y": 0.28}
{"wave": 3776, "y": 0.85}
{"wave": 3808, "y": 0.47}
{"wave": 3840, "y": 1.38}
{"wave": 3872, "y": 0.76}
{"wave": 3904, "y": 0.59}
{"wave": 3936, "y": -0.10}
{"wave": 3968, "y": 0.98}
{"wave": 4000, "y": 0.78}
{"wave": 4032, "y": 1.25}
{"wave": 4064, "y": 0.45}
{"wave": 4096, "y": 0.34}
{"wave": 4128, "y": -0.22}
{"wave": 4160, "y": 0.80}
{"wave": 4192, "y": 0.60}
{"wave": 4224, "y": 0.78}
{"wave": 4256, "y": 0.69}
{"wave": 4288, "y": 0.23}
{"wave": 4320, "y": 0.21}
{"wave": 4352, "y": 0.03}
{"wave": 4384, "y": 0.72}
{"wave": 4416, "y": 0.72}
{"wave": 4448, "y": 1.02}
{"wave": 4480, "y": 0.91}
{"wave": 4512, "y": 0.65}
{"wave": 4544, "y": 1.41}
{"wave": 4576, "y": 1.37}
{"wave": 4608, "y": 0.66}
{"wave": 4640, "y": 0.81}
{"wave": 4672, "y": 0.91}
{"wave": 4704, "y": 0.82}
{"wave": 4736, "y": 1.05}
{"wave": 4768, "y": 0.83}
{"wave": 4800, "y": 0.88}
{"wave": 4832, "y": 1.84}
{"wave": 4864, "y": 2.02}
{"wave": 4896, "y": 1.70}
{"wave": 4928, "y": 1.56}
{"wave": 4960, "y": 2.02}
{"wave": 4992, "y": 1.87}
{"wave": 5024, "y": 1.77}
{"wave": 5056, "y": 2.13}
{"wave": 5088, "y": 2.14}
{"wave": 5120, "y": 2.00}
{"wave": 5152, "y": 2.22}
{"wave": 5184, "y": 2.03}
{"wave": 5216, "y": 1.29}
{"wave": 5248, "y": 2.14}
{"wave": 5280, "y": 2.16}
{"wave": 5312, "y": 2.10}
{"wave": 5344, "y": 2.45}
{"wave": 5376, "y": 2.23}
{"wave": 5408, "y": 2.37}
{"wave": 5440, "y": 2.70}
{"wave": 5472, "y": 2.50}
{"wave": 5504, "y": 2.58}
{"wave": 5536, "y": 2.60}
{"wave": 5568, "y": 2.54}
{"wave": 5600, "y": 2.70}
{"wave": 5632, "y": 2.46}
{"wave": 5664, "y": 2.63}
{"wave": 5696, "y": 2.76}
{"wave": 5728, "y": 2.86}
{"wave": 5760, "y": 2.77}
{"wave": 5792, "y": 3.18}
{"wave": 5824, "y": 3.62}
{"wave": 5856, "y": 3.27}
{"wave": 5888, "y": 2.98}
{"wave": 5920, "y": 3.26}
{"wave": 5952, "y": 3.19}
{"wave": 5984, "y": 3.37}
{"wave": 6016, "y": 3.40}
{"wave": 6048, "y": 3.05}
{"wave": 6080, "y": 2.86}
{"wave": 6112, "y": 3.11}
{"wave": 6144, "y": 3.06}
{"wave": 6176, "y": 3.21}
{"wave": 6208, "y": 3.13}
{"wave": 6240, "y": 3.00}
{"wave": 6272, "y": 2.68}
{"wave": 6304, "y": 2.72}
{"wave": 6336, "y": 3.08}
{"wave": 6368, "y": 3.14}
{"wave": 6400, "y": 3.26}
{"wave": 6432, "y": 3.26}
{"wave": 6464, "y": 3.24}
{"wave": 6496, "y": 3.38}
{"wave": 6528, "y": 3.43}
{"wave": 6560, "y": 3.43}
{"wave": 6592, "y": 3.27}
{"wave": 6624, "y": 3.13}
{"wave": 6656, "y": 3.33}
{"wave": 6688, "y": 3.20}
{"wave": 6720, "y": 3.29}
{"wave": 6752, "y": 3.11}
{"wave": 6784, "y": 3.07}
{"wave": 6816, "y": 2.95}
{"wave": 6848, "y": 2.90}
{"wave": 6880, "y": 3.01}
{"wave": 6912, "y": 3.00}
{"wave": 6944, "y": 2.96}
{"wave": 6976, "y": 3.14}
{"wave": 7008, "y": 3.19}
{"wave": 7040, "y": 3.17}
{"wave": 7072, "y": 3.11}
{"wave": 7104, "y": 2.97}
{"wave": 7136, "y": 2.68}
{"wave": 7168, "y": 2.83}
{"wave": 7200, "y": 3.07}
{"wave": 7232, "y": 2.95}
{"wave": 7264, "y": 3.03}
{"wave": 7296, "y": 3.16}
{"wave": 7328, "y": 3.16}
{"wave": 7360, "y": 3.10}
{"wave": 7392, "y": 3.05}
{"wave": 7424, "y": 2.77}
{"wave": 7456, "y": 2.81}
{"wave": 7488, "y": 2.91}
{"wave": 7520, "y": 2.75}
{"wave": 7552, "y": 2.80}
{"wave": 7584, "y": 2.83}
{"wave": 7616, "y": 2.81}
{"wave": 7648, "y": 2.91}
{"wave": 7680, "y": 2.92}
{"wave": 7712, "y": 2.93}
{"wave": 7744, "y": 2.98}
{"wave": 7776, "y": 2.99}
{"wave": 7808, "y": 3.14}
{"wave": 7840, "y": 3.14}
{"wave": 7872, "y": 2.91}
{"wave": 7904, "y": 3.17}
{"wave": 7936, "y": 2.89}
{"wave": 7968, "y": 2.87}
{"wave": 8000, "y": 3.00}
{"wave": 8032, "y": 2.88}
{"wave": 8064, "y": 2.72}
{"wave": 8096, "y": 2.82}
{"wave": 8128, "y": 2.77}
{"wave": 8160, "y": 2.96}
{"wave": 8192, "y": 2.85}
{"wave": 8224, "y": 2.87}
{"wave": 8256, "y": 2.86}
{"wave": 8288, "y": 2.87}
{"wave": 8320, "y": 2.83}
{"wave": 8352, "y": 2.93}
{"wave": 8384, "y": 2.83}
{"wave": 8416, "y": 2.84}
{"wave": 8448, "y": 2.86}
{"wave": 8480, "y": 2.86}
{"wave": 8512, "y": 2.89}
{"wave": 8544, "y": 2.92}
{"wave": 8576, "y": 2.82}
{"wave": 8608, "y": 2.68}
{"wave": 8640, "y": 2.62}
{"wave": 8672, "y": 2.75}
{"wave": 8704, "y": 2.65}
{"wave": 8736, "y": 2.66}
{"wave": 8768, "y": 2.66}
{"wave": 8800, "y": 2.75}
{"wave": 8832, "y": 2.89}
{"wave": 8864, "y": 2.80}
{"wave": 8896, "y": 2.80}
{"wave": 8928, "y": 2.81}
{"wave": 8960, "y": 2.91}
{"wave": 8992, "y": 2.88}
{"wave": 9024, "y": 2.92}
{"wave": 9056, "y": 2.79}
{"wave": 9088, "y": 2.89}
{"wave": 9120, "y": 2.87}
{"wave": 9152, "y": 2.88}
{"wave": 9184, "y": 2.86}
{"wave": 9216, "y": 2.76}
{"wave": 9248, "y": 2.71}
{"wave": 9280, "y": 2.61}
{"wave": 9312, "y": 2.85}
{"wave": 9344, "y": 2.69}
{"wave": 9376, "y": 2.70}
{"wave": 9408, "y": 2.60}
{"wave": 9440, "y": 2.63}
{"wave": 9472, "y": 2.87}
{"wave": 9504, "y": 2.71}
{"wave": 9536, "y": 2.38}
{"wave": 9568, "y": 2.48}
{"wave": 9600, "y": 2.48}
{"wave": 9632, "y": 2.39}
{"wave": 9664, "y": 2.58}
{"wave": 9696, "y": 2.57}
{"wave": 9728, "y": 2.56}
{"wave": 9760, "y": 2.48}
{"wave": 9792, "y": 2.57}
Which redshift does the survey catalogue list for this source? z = 0.211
